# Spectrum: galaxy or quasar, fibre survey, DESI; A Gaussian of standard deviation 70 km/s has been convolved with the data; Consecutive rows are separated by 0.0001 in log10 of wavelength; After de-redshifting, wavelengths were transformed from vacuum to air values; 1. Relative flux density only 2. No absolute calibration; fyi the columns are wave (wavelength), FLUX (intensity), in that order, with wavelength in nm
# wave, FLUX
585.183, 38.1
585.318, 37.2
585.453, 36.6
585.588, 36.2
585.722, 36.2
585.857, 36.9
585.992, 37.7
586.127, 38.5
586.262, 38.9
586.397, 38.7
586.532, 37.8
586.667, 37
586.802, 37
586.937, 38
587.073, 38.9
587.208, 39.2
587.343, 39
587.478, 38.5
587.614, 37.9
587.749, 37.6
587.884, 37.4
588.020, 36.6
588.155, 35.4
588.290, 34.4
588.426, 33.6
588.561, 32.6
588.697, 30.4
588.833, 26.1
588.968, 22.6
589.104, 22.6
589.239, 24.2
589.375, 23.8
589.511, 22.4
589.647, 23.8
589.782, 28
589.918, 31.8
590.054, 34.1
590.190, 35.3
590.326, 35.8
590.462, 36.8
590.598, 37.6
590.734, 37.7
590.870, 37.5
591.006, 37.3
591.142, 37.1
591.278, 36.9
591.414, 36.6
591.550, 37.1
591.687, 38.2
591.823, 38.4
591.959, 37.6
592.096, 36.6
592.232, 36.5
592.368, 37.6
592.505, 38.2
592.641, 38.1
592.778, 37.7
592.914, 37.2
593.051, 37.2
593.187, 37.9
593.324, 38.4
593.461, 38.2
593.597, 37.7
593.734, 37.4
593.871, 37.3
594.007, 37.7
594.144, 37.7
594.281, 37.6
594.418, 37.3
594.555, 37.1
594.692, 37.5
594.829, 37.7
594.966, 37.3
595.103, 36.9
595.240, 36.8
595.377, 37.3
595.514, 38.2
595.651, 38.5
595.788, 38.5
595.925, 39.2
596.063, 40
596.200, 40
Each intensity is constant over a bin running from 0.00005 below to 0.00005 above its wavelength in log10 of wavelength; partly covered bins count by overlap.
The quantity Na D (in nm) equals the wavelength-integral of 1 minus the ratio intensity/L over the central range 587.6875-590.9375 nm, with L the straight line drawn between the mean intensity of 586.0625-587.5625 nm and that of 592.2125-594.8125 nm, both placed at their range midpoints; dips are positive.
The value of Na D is 0.55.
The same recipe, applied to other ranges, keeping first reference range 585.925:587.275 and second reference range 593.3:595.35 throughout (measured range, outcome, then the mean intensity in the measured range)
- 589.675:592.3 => 0.13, 36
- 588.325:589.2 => 0.23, 28.1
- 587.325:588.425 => 0.04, 36.8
